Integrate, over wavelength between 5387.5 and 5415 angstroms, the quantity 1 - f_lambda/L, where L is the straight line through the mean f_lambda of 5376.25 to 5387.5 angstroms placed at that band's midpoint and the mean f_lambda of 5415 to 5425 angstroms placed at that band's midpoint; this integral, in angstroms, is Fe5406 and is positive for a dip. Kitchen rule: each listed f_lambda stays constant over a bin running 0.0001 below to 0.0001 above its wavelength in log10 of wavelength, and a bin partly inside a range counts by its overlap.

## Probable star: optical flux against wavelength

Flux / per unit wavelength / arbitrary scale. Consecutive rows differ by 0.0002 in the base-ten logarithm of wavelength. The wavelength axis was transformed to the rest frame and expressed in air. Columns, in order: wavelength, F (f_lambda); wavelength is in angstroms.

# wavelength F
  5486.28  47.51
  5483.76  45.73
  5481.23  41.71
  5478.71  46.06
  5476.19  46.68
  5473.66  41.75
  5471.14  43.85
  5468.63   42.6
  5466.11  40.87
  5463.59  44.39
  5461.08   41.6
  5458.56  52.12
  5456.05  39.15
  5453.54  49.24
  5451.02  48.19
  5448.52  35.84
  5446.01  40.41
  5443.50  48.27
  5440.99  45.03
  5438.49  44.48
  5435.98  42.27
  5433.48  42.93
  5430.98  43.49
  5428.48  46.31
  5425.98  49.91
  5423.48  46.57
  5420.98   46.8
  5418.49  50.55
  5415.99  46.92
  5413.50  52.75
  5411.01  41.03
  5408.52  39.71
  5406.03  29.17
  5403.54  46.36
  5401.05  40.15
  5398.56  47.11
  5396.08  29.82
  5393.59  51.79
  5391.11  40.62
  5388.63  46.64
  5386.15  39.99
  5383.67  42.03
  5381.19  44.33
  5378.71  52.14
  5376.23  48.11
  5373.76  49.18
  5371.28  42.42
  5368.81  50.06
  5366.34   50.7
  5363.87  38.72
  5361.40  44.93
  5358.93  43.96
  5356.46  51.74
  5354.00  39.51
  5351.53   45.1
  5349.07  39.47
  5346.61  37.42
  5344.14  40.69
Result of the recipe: 2.4 angstroms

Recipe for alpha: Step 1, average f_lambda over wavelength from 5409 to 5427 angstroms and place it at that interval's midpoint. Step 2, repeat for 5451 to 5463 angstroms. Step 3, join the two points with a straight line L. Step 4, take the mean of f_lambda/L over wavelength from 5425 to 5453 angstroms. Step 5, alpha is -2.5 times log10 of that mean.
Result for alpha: 0.05 mag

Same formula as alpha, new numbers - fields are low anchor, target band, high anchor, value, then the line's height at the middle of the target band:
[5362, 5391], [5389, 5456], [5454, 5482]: 0.018 mag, 44.8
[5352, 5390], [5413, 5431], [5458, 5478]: -0.076 mag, 44.8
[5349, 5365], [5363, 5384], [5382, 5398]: -0.093 mag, 42.9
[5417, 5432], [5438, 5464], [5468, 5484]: 0.028 mag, 45.6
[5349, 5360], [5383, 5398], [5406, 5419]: 0.057 mag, 44.3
